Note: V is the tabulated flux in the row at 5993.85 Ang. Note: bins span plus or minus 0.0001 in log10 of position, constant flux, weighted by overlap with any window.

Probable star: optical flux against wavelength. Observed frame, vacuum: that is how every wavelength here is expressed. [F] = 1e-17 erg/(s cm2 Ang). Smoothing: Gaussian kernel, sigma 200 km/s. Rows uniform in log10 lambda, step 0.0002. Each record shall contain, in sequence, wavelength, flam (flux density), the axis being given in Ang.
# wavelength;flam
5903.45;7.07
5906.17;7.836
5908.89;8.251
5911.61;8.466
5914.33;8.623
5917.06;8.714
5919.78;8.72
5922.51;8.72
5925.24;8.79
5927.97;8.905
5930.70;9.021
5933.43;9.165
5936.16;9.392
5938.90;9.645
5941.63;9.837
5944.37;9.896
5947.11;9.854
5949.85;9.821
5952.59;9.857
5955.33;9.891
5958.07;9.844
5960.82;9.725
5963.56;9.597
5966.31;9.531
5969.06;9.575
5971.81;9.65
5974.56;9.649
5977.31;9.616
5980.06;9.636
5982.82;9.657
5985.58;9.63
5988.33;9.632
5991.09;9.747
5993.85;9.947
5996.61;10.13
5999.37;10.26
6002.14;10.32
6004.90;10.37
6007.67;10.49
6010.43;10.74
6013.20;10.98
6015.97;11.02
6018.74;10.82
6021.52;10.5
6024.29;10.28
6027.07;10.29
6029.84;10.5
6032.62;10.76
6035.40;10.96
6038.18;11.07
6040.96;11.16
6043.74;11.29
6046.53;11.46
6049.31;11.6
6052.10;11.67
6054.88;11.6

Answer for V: 9.947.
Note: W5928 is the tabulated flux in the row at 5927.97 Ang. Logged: 8.905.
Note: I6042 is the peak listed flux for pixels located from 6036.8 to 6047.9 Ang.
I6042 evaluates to 11.46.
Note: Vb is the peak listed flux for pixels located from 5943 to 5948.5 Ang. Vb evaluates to 9.896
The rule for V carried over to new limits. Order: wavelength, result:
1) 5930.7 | 9.021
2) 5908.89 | 8.251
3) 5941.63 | 9.837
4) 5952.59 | 9.857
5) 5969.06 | 9.575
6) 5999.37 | 10.26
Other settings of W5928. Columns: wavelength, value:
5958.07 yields 9.844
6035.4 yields 10.96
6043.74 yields 11.29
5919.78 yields 8.72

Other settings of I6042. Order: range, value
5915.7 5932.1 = 9.021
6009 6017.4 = 11.02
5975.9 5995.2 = 9.947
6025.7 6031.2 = 10.5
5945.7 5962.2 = 9.891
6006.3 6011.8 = 10.74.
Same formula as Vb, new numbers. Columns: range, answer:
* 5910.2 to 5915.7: 8.623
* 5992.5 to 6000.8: 10.26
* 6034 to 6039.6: 11.07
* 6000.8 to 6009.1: 10.49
